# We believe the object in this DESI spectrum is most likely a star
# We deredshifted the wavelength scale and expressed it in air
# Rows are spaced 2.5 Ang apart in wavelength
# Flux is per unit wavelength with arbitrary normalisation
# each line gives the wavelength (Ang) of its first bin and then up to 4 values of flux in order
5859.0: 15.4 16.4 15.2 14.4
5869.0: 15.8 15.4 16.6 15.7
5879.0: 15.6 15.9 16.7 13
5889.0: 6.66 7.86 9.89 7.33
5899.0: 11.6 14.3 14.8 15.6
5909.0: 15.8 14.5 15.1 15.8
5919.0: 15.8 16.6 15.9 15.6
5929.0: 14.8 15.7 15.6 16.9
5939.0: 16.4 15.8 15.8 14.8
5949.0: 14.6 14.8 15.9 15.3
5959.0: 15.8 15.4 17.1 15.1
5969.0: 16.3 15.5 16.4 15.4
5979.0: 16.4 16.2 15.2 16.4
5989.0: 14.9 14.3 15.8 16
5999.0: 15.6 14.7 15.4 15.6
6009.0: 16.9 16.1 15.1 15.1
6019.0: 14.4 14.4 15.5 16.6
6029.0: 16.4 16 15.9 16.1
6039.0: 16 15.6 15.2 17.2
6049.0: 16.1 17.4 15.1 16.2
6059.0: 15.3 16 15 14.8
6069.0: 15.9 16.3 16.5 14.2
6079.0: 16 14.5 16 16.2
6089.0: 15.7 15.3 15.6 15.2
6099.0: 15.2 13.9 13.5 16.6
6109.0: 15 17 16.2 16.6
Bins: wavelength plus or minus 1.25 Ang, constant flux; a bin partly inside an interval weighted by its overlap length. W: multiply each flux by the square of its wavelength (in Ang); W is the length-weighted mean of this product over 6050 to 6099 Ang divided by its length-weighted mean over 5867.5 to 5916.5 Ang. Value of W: 1.22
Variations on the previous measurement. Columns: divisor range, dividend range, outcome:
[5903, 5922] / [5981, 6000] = 1.03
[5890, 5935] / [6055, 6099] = 1.17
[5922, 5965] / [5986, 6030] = 1.01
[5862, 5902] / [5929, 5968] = 1.20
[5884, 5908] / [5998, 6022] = 1.38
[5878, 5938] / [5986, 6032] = 1.14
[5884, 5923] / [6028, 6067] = 1.27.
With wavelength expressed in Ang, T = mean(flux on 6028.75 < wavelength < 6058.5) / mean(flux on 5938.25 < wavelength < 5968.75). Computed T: 1.0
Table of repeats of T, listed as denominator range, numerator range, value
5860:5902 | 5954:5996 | 1.17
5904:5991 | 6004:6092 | 1.00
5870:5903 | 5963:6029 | 1.22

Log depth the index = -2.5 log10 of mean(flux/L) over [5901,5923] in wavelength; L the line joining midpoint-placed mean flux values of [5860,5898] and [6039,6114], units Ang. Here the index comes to -0.12 mag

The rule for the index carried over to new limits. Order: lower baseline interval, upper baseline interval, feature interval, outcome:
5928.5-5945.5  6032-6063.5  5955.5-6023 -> 0.02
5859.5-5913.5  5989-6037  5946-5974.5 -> -0.05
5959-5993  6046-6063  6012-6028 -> 0.05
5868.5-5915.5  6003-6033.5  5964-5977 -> -0.07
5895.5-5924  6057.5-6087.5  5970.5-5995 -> -0.05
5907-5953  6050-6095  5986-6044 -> 0.00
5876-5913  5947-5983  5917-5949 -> -0.09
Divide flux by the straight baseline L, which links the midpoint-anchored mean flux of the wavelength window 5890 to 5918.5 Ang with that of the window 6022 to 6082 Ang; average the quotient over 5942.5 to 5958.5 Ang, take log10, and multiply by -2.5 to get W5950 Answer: -0.10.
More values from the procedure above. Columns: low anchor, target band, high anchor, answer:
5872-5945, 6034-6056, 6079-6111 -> -0.071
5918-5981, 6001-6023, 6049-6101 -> 0.025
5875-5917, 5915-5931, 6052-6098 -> -0.157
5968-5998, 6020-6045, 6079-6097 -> -0.008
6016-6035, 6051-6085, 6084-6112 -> -0.012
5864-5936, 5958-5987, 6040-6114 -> -0.078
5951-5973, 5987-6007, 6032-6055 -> 0.039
